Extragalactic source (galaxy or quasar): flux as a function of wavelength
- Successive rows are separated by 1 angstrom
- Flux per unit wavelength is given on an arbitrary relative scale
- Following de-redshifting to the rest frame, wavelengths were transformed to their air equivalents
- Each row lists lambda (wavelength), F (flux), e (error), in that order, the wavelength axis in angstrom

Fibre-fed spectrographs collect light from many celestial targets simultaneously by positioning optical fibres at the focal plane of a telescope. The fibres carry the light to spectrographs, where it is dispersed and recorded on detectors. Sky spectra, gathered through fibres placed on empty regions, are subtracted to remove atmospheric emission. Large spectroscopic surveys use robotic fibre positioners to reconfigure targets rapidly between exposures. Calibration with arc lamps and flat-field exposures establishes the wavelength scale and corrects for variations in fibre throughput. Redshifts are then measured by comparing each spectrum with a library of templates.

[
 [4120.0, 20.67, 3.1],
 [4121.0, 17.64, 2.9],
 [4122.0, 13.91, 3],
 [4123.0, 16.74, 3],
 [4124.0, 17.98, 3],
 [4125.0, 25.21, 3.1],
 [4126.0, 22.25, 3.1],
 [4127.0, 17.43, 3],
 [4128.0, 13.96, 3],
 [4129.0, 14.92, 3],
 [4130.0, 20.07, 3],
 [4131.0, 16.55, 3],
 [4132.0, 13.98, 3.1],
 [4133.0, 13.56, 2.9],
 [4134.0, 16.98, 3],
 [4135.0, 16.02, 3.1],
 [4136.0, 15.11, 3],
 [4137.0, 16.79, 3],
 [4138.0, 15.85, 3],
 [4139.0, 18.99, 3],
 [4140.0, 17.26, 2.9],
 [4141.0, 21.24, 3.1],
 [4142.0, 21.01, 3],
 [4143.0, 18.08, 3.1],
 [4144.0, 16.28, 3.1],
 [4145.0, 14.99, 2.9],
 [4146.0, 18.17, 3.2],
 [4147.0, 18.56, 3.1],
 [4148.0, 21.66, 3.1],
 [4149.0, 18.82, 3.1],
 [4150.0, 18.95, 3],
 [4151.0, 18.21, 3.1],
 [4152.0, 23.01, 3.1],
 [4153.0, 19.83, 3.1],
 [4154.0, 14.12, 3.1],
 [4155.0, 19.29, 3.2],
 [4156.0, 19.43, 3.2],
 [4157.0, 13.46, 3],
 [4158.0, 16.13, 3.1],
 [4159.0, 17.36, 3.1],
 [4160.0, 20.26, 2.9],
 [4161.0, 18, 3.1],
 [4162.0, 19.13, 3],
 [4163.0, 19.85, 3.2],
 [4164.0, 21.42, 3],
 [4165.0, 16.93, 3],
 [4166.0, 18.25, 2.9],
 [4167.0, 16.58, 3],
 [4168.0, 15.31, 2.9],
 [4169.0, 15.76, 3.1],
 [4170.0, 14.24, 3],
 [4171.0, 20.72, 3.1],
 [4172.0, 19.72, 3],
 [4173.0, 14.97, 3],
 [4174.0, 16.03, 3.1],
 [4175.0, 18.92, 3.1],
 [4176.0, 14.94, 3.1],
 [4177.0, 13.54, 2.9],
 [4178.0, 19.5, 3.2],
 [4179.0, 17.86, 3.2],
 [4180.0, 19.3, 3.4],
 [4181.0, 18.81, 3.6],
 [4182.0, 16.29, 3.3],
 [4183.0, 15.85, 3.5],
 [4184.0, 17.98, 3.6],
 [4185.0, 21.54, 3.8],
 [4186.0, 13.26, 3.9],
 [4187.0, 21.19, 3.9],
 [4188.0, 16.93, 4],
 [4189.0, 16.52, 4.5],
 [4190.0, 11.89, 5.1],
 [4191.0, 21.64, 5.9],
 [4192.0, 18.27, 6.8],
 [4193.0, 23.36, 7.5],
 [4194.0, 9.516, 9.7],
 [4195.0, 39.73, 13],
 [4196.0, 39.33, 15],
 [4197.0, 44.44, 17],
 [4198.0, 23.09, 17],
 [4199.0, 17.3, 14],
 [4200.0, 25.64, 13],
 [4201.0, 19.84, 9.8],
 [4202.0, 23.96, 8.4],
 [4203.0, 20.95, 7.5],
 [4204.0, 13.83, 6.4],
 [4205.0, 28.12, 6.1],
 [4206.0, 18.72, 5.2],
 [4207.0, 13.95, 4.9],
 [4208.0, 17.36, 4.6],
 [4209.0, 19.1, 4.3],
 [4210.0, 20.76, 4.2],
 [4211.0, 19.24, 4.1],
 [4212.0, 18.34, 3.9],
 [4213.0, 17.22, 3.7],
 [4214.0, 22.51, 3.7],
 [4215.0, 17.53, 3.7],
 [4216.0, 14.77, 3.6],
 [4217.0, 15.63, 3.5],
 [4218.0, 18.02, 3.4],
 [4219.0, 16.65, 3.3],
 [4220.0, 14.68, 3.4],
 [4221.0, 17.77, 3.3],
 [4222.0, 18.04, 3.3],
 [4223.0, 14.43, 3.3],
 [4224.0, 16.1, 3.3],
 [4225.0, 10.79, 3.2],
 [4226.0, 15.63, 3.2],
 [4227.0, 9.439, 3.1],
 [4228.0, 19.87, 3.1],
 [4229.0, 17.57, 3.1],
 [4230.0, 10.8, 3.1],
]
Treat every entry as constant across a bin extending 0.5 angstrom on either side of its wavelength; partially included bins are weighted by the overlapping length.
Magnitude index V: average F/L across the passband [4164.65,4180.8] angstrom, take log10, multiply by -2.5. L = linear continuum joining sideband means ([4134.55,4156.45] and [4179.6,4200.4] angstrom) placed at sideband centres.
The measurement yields 0.19 mag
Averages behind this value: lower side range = 18.3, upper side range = 21.5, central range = 17.1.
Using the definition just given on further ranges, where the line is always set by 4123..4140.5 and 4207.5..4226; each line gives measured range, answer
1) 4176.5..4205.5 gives -0.221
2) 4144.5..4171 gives -0.053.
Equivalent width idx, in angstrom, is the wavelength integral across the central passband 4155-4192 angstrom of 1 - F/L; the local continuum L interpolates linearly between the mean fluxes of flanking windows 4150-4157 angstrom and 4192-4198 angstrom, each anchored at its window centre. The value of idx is 9.4 angstrom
